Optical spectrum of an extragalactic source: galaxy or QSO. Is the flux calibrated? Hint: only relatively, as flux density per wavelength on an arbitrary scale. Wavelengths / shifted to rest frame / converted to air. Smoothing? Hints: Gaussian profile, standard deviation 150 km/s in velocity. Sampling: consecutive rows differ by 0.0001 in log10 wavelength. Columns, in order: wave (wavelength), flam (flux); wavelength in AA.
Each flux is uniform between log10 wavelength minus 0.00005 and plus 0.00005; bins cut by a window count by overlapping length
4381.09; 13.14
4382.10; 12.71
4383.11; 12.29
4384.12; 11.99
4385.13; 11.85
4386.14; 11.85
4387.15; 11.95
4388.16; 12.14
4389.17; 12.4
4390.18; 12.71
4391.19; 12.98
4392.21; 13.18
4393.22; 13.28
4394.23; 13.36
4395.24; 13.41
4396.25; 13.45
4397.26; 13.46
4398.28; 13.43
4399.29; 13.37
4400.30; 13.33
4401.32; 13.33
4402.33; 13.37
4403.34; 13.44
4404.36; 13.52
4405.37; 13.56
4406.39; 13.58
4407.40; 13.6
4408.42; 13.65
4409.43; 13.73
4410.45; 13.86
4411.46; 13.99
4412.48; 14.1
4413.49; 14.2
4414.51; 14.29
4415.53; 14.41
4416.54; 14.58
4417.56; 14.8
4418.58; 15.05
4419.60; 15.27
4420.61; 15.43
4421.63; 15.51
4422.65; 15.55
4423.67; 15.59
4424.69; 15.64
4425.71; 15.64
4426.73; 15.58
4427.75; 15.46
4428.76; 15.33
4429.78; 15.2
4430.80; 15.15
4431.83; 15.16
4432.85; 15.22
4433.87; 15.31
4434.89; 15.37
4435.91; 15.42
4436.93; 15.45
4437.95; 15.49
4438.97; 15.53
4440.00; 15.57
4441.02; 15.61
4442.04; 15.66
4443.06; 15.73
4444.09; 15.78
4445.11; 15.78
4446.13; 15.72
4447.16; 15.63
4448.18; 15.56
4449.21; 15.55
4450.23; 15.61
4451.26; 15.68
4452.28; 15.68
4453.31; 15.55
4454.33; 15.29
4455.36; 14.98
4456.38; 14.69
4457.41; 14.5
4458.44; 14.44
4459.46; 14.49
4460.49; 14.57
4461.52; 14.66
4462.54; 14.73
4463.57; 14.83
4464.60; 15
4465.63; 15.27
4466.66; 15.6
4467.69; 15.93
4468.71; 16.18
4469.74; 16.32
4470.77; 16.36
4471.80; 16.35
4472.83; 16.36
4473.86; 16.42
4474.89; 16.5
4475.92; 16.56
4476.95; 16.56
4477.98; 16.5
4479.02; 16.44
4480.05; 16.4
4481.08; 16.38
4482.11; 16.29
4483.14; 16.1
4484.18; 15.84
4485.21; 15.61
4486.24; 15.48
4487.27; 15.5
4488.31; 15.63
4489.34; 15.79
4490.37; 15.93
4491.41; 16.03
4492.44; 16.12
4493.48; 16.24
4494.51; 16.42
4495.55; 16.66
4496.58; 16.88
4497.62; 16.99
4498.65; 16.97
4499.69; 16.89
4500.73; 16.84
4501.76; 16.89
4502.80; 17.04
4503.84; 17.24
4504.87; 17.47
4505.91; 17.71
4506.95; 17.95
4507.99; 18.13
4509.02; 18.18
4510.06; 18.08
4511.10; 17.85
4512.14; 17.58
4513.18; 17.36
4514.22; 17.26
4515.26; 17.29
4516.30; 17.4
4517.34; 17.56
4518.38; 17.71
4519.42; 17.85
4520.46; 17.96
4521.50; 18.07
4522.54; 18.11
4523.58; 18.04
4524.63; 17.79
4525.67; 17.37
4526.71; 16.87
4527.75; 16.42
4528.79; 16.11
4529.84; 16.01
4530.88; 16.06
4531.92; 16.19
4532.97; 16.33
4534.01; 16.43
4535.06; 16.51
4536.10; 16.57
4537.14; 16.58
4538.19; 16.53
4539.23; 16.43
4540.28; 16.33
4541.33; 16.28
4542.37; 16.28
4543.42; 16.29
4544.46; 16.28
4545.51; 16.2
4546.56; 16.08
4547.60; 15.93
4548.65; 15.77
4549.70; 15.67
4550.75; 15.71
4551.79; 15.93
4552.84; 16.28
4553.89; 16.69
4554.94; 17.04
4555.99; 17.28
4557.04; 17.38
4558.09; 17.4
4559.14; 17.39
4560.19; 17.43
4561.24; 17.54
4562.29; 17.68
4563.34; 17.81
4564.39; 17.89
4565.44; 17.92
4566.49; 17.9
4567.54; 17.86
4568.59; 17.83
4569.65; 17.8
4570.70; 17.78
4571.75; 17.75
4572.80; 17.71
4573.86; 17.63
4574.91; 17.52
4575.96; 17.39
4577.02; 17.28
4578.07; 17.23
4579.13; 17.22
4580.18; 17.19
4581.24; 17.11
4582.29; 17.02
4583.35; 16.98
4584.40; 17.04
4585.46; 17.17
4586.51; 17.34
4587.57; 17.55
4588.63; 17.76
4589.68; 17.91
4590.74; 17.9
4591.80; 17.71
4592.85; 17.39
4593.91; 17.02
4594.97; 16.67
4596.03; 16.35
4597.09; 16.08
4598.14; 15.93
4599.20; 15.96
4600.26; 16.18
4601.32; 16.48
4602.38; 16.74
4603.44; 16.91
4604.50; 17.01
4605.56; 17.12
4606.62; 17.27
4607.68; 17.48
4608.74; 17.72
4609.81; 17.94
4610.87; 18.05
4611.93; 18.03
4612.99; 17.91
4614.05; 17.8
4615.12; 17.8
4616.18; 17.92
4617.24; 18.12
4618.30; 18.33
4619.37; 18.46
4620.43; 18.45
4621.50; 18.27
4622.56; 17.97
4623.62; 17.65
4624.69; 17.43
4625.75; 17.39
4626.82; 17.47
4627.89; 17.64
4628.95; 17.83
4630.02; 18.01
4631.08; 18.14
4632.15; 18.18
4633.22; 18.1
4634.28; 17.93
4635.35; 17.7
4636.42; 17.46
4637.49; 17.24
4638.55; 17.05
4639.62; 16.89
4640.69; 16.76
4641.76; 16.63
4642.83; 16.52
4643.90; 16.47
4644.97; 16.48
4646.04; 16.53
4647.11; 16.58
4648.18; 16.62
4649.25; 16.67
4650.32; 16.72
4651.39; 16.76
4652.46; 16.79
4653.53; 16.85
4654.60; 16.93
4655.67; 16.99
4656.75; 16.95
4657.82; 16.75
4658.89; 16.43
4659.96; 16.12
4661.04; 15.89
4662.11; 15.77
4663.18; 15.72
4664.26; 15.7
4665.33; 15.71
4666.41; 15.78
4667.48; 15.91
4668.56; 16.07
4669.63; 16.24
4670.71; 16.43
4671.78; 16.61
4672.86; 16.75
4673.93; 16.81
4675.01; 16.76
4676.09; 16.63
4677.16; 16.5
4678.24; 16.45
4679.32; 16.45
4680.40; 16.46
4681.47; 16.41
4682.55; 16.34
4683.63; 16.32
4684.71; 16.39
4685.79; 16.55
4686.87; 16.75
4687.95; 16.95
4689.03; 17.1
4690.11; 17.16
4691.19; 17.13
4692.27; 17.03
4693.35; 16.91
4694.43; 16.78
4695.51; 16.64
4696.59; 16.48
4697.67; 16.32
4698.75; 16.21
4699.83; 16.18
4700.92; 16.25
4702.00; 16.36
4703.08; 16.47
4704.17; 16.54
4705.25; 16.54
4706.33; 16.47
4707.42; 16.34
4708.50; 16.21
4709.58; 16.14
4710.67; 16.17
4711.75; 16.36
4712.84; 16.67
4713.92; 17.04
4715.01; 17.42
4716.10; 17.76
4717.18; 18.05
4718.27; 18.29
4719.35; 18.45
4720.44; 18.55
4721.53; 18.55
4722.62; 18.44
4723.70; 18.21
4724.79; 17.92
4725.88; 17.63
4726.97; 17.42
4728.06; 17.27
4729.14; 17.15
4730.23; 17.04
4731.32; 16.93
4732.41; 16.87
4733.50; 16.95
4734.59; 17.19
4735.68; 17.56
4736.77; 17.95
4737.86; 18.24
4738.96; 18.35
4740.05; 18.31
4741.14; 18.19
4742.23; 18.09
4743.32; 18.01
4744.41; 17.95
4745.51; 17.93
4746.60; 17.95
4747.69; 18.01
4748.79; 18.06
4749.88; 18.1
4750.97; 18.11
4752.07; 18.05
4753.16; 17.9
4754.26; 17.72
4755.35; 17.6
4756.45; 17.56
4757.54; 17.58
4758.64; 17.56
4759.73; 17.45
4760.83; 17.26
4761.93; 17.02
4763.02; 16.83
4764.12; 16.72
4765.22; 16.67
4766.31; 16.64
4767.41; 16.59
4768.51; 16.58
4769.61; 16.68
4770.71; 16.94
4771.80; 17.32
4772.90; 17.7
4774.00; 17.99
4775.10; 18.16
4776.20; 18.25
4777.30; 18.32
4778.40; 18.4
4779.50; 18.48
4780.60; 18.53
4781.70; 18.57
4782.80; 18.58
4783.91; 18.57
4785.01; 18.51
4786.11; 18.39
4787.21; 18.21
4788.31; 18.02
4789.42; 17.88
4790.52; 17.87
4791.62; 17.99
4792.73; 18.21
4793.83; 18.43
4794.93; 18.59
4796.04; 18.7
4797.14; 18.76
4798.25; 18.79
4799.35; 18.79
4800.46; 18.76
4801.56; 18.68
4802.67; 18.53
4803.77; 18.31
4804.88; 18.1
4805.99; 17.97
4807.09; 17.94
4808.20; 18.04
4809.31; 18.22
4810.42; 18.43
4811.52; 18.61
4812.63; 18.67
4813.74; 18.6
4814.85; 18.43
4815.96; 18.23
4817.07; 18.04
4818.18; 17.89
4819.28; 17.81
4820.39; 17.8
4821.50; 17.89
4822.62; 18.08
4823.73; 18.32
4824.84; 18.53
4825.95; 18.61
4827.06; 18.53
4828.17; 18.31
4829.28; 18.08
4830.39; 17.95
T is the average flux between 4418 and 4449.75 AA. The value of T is 15.5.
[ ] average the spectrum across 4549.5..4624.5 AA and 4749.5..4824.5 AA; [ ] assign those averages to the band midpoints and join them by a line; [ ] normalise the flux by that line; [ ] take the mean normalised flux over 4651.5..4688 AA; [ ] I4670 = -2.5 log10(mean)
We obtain 0.08 mag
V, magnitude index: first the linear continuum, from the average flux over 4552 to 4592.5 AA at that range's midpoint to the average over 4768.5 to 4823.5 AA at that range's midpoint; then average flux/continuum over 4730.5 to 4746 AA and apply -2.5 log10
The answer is 0.02 mag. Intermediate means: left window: 17.4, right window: 18.2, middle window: 17.7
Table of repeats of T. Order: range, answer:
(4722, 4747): 17.7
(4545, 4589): 17.2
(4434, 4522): 16.2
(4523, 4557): 16.5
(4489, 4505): 16.6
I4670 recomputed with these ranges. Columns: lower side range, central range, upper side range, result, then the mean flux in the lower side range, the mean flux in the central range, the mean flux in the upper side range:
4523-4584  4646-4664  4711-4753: 0.06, 16.9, 16.5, 17.8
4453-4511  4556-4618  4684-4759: -0.05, 16.2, 17.4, 17.3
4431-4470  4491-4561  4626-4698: -0.07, 15.3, 16.9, 16.7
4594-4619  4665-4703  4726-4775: 0.05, 17.2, 16.5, 17.5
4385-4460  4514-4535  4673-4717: -0.12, 14.5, 17.1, 16.6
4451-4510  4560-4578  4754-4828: -0.06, 16.1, 17.7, 18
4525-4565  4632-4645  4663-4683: -0.05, 16.6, 17.2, 16.3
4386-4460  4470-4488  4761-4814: -0.08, 14.6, 16.2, 18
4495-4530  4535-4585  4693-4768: 0.02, 17.4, 17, 17.3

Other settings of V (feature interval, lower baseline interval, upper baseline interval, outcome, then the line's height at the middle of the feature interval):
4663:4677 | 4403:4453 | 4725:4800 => 0.05 mag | 17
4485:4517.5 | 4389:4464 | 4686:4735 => -0.11 mag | 15.3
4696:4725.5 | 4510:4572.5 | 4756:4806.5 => 0.04 mag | 17.7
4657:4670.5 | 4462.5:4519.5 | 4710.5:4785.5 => 0.08 mag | 17.3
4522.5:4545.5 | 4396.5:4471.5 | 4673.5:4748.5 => -0.06 mag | 15.7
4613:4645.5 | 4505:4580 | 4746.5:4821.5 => -0.01 mag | 17.4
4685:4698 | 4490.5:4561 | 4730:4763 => 0.04 mag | 17.5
